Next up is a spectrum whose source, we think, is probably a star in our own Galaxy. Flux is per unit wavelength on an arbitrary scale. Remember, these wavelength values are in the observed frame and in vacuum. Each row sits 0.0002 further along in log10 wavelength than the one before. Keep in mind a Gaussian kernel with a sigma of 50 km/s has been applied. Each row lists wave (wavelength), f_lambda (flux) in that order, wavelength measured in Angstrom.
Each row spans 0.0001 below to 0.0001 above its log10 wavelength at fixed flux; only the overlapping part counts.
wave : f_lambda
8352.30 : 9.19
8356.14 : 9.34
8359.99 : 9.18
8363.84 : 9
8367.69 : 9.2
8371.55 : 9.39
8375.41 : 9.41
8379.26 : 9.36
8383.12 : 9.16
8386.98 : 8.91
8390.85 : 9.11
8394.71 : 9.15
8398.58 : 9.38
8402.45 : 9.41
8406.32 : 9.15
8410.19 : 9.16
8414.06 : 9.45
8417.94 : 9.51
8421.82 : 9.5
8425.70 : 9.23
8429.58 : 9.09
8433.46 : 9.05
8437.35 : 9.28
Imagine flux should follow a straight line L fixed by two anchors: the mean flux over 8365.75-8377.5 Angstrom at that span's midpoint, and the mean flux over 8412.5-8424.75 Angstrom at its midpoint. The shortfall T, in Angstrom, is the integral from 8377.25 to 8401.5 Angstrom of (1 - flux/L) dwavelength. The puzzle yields 0.5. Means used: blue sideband 9.33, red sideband 9.46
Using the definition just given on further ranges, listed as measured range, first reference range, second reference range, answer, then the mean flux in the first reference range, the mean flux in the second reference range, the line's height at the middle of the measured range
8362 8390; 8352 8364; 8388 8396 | -0.2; 9.21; 9.1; 9.15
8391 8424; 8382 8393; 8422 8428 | -0.5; 9.05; 9.3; 9.19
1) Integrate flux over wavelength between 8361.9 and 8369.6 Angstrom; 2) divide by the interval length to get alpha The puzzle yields 9.1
